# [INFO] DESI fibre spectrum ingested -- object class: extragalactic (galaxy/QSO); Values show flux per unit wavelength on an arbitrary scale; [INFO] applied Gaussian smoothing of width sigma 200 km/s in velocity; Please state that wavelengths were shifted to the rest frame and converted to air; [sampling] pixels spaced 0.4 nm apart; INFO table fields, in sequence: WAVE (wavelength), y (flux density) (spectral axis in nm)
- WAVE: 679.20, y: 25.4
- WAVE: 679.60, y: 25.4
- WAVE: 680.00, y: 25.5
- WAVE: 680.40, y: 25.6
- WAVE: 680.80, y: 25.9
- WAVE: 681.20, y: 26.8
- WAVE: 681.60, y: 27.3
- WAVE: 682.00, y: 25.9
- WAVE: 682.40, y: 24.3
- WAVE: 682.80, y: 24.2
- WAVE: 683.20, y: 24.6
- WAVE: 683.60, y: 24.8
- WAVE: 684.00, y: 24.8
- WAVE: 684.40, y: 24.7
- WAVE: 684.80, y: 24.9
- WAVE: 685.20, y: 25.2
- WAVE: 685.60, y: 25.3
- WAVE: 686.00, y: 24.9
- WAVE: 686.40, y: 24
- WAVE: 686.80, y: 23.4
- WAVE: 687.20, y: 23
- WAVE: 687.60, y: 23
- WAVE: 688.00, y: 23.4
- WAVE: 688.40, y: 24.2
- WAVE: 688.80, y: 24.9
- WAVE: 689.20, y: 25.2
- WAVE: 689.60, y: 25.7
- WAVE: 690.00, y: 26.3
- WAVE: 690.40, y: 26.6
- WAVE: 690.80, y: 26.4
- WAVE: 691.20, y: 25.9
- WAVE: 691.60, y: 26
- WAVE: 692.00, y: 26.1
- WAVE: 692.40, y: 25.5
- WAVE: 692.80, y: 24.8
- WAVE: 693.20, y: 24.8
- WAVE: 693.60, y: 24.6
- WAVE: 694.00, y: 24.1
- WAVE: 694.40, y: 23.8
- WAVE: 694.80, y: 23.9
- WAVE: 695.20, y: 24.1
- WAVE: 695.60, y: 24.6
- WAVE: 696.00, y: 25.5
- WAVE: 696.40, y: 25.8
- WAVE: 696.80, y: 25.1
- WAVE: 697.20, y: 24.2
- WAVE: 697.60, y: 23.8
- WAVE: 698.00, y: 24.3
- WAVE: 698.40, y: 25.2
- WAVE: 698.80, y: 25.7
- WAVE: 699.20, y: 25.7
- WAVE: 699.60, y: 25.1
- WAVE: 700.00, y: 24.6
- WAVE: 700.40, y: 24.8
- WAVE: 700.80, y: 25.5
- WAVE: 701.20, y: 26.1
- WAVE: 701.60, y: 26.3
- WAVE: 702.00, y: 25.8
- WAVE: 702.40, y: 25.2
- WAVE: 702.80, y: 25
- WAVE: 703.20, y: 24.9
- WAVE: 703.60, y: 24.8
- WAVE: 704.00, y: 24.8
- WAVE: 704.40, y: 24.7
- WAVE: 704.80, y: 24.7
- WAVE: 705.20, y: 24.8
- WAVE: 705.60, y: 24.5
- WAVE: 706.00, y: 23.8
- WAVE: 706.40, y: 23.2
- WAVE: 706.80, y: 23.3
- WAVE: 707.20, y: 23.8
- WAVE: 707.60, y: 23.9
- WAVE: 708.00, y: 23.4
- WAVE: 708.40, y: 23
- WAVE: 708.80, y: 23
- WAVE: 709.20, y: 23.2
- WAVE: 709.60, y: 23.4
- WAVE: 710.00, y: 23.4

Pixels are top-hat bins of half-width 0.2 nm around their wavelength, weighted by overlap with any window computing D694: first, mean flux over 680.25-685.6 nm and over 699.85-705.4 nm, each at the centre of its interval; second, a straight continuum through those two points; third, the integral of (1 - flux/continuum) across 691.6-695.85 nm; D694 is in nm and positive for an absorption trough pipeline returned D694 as 0.09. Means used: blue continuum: 25.3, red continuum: 25.1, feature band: 24.7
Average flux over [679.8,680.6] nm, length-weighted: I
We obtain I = 25.6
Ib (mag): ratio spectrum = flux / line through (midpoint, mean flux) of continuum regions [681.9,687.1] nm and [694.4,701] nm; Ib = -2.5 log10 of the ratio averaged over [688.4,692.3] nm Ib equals -0.046 mag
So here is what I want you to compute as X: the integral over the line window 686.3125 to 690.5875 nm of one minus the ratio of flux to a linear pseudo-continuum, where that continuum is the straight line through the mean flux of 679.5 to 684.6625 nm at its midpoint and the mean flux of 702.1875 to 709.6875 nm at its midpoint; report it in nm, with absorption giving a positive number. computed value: 0.08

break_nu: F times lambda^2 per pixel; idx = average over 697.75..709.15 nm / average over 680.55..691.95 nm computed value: 1.03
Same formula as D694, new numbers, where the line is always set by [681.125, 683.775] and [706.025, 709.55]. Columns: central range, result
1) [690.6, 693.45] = -0.118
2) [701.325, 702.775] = -0.114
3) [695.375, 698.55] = -0.076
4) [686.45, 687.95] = 0.104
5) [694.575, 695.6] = 0.011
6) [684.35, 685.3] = 0.009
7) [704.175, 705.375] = -0.057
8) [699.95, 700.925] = -0.042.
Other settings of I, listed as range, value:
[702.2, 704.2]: 24.9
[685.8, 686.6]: 24.5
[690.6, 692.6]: 26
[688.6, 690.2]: 25.5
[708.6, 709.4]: 23.1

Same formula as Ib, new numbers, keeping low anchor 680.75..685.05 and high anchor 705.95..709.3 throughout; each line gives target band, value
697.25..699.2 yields -0.03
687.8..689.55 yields 0.01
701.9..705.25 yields -0.06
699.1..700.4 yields -0.05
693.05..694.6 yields 0.01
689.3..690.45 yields -0.06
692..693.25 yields -0.03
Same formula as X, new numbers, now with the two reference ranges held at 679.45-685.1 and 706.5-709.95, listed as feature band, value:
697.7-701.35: -0.17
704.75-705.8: -0.05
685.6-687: 0.04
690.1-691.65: -0.10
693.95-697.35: -0.04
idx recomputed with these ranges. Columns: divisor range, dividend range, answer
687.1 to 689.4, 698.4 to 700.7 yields 1.08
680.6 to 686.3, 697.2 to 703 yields 1.05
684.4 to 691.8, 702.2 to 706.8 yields 1.03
